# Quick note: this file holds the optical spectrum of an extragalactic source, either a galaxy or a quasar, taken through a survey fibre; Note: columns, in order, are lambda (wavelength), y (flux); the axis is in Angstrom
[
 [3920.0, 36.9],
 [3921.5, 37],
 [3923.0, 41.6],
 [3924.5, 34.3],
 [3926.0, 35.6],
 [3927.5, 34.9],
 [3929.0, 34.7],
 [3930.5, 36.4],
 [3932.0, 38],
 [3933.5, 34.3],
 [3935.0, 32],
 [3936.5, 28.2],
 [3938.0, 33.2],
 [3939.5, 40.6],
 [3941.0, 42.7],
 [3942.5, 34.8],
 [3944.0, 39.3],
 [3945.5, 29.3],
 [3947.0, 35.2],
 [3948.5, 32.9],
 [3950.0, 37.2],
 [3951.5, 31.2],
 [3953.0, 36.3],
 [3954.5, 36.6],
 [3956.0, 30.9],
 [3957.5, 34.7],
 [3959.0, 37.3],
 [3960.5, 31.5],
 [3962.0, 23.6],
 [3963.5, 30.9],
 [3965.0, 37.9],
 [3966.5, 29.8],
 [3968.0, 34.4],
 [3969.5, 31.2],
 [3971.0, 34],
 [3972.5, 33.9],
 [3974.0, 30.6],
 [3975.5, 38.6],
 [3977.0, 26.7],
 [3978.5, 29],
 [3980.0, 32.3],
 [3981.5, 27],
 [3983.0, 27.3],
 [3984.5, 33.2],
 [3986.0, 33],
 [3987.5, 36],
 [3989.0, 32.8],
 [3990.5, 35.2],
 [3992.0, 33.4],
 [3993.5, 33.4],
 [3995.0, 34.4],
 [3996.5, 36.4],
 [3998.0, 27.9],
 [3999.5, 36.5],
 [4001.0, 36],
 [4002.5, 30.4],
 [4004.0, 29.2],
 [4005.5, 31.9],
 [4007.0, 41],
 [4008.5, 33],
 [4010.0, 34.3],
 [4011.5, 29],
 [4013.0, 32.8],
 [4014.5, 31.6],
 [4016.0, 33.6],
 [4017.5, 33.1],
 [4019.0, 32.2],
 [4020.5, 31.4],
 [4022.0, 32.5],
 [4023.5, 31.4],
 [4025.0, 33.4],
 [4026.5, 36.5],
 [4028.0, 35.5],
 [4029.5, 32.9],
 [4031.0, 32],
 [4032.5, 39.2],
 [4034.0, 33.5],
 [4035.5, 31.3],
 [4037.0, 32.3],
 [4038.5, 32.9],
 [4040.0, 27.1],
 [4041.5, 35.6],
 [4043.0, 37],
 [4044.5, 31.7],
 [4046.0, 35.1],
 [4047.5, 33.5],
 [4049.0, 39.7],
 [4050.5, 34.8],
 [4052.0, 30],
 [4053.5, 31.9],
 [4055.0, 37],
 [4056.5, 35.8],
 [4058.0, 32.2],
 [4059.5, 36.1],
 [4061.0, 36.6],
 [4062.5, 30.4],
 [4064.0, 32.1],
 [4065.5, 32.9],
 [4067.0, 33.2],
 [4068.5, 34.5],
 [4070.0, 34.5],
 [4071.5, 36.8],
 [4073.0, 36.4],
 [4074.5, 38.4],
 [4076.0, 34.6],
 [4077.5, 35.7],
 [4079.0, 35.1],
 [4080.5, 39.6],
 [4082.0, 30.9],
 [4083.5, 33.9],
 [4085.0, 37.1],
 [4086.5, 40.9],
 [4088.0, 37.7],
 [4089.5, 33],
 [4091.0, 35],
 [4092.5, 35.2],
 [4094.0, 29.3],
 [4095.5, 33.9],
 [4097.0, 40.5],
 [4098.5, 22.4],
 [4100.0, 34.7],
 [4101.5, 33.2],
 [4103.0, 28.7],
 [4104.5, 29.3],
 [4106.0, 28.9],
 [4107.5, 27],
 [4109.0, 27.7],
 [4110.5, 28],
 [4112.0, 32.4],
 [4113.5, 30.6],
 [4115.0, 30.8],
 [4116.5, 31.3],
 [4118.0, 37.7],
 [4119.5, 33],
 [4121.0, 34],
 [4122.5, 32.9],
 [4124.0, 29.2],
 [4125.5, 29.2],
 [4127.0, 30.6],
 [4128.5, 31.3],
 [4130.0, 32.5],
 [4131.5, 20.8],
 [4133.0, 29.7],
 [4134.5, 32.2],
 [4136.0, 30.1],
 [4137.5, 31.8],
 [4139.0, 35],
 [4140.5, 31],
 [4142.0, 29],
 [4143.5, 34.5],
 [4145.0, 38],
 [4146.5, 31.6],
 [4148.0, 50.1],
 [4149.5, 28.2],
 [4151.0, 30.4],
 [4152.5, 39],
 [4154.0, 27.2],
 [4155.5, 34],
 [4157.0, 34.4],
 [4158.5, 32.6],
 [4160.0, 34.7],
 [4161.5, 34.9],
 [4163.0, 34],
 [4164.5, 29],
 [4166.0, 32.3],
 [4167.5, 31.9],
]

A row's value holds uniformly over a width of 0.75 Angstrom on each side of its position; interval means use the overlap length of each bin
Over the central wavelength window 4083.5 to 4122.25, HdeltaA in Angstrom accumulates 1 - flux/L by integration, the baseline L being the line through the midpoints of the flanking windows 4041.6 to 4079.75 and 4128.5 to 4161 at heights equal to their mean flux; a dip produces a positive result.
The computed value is 1.3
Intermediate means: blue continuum 34.7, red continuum 32.7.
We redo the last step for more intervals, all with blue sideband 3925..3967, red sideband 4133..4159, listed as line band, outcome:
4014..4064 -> 0.38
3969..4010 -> 1.58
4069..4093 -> -1.59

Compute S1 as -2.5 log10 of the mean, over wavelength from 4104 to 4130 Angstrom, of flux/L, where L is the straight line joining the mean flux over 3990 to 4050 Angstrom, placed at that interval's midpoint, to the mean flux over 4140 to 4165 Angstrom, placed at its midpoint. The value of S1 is 0.09 mag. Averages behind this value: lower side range 33.5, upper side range 33.8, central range 30.9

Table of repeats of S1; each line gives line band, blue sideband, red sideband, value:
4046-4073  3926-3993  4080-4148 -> -0.05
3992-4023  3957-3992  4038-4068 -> 0.00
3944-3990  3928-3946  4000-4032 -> 0.06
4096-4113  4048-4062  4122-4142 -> 0.06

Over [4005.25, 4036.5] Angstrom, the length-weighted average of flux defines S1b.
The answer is 33.4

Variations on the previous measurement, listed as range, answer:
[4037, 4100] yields 34.4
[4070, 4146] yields 32.6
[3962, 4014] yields 32.6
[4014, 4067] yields 33.6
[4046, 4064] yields 34.3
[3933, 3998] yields 33.3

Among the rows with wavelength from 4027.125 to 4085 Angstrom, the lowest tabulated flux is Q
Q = 27.1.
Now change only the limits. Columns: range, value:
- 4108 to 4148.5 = 20.8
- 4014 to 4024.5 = 31.4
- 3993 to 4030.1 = 27.9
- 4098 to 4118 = 22.4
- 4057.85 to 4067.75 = 30.4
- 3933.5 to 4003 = 23.6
